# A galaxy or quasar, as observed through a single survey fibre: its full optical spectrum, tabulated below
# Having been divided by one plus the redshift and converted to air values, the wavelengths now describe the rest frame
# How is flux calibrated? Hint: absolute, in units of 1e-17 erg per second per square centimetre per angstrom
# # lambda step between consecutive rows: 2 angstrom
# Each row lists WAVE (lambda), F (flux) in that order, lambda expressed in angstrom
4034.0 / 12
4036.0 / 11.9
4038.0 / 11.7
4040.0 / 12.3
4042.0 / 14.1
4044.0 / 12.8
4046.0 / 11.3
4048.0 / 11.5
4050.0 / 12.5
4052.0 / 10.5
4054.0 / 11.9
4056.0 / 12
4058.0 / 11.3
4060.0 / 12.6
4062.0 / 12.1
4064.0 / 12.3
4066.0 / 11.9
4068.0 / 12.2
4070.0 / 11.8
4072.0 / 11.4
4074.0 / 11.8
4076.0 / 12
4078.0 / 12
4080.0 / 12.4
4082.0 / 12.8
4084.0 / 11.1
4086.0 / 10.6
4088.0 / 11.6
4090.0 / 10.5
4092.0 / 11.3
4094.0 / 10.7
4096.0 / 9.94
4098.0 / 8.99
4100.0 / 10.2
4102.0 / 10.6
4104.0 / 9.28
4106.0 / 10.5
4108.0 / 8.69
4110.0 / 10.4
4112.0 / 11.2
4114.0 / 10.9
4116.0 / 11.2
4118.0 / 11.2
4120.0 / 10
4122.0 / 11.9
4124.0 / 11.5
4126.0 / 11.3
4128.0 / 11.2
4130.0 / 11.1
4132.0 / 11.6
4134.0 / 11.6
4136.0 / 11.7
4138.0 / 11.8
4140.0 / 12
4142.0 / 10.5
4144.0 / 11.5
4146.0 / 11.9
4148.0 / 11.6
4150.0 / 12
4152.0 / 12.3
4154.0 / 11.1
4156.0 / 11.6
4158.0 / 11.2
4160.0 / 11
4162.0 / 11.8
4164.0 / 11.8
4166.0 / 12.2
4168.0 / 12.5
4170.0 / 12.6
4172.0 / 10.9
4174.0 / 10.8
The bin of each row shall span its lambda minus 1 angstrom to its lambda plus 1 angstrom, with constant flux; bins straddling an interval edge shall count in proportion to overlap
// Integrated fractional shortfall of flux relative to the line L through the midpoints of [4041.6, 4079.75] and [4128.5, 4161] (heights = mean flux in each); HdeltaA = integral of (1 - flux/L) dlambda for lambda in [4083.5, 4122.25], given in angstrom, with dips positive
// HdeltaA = 4.1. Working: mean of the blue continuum 12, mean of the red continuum 11.5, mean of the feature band 10.5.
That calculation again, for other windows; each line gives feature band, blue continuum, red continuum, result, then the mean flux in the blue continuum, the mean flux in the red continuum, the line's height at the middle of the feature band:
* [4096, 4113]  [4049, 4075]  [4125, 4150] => 2.45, 11.9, 11.5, 11.7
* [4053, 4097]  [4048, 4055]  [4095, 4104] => -3.66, 11.6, 9.86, 10.8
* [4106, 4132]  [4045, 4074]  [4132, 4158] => 1.73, 11.8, 11.6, 11.7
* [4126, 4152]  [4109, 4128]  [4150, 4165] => -0.51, 11.1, 11.6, 11.3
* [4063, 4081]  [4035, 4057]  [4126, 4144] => -0.17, 12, 11.4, 11.9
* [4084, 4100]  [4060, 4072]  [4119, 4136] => 1.64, 12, 11.3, 11.7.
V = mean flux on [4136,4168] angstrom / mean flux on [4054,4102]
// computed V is 1.02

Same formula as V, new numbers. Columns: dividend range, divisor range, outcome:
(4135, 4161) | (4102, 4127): 1.08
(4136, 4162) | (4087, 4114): 1.12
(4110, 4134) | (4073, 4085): 0.93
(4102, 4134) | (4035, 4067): 0.90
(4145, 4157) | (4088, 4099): 1.13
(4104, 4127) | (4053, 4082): 0.89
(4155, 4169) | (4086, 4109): 1.15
